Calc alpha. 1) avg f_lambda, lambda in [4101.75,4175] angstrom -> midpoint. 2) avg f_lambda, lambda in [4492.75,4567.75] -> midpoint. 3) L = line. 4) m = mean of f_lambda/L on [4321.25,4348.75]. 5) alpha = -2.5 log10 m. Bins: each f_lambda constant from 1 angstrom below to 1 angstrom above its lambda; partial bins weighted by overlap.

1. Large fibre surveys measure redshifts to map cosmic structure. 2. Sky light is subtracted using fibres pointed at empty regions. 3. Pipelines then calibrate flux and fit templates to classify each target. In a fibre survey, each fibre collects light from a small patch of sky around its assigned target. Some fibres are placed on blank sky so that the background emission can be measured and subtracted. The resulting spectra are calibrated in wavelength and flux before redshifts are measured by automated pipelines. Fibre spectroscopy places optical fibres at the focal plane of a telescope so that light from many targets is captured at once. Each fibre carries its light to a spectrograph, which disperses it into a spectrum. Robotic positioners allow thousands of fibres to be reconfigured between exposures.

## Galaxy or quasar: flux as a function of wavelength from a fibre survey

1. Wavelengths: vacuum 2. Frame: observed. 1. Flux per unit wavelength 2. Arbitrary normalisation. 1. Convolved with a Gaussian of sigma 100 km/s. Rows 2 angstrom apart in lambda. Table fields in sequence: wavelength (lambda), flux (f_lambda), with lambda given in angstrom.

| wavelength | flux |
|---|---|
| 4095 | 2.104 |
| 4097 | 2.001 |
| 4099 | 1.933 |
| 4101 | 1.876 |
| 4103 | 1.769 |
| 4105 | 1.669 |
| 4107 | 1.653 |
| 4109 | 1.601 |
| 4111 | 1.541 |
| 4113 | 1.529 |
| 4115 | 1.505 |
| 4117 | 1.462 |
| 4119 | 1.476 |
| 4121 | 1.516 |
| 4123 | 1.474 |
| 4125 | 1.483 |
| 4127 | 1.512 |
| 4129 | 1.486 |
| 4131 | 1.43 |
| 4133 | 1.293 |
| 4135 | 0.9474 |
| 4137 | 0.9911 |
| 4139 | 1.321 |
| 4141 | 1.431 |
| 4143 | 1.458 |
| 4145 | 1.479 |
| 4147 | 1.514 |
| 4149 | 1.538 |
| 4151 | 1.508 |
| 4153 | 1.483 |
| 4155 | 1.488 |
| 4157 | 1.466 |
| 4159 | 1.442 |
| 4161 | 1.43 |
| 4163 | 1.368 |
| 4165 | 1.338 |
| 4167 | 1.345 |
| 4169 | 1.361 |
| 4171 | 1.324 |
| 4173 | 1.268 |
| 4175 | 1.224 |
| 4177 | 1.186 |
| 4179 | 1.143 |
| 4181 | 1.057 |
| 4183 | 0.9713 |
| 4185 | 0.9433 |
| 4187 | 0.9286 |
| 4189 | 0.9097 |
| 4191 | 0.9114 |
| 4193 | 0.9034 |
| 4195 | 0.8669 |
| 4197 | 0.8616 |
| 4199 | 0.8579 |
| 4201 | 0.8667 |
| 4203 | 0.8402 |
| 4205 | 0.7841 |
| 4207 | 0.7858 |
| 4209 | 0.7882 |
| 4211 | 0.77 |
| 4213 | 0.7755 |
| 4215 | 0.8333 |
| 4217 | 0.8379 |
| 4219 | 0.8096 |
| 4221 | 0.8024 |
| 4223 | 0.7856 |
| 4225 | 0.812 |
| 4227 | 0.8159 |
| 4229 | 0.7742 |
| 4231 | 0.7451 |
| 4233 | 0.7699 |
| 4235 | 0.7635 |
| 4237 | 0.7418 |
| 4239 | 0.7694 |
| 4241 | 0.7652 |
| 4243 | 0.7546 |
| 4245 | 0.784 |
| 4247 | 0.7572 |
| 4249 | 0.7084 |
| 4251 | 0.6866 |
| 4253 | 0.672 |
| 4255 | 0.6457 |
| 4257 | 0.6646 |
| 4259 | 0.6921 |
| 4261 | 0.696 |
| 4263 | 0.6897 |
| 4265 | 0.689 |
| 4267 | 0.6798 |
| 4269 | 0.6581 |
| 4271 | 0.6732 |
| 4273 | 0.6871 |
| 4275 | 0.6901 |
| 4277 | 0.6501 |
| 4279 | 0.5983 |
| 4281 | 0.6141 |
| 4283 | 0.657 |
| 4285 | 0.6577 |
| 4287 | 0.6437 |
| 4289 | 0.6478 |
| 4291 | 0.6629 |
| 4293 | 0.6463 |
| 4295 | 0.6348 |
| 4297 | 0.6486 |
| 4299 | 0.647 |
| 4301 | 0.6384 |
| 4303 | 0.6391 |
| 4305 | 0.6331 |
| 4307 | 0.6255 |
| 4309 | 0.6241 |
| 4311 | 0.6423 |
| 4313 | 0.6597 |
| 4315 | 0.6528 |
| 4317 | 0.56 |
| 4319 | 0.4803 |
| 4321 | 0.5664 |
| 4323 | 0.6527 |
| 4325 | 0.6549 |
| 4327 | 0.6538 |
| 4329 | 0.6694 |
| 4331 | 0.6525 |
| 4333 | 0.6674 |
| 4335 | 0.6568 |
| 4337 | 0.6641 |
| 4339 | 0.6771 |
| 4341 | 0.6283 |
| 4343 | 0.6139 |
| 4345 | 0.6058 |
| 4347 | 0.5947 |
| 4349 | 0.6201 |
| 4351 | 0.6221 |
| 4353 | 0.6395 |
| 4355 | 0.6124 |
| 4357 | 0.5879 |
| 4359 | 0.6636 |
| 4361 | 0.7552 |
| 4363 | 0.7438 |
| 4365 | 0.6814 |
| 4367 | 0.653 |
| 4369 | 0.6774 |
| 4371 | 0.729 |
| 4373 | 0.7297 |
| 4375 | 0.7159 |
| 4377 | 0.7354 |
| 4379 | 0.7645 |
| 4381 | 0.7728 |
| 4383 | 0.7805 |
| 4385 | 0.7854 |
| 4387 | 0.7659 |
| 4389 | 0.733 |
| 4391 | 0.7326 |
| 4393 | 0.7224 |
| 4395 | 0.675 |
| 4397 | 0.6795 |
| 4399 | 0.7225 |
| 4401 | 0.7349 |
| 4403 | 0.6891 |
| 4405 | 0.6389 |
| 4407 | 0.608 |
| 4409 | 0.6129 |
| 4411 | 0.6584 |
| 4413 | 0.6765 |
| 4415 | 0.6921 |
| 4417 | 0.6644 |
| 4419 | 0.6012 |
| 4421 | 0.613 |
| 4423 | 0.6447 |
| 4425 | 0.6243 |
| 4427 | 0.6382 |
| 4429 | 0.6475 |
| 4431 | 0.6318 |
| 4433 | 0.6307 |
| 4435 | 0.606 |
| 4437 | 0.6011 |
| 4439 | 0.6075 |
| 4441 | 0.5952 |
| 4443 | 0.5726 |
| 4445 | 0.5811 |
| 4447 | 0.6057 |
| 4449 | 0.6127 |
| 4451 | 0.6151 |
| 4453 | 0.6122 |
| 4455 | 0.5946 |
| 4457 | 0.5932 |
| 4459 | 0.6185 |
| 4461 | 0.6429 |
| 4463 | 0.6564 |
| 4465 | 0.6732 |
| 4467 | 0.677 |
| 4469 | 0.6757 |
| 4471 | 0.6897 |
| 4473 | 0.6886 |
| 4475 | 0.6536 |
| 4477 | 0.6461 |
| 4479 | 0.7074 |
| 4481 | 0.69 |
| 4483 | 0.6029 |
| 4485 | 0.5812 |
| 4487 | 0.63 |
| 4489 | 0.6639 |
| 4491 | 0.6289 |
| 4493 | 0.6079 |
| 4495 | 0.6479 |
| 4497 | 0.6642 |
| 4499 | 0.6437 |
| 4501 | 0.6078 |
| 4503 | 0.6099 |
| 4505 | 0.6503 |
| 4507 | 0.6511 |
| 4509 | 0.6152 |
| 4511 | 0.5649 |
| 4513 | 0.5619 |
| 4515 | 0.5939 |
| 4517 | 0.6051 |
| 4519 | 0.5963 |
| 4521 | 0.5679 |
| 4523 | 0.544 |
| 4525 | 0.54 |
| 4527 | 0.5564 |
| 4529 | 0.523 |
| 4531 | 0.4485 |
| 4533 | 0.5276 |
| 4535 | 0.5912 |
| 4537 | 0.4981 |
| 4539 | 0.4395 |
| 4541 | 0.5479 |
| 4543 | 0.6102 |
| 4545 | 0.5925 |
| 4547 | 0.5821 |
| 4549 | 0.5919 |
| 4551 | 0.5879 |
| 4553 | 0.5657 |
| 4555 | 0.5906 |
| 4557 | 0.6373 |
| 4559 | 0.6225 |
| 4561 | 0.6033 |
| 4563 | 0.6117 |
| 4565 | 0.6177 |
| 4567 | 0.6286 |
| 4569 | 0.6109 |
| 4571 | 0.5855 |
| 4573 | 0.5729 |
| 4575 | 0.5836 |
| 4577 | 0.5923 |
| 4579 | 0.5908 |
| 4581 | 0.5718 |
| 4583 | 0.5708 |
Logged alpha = 0.492 mag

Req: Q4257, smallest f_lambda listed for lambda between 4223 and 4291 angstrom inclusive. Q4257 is 0.5983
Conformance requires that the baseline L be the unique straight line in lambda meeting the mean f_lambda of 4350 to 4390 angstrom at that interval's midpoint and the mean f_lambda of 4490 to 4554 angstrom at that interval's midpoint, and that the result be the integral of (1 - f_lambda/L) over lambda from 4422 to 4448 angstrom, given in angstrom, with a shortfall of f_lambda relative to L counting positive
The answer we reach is 1.54 angstrom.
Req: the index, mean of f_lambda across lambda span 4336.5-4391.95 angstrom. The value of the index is 0.689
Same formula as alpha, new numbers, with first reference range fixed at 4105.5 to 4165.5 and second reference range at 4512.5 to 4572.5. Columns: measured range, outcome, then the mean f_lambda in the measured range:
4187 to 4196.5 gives 0.42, 0.899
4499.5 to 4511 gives 0.05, 0.622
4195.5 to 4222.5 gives 0.49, 0.817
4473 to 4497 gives 0.08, 0.645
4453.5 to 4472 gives 0.15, 0.646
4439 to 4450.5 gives 0.29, 0.596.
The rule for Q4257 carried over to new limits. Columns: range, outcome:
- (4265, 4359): 0.4803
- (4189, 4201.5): 0.8579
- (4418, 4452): 0.5726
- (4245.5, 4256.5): 0.6457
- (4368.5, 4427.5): 0.6012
